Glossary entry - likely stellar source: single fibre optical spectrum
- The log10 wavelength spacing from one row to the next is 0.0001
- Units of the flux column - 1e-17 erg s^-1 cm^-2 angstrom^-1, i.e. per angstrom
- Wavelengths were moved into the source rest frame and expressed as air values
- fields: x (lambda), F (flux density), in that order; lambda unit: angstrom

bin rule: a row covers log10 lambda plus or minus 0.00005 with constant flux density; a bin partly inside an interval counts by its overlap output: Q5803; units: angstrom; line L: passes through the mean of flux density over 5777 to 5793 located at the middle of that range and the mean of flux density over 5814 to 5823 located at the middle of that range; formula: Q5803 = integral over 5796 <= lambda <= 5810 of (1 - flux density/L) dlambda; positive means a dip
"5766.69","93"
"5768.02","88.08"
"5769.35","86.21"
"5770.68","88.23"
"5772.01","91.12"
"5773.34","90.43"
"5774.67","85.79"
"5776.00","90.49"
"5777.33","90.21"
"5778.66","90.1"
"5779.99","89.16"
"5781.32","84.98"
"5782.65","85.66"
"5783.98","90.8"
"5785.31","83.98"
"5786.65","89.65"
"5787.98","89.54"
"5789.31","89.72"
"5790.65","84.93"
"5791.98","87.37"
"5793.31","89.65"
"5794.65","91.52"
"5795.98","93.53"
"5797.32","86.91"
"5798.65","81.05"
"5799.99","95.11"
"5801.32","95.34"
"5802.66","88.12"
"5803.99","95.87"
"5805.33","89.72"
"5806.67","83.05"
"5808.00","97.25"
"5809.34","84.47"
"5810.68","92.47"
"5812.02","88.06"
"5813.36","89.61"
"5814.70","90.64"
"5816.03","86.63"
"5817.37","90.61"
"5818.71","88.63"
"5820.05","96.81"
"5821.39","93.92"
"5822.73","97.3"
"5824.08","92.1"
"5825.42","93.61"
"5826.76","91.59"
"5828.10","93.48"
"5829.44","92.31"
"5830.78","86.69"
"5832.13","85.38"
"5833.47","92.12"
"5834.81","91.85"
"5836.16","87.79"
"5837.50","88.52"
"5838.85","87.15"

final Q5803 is 0.0 angstrom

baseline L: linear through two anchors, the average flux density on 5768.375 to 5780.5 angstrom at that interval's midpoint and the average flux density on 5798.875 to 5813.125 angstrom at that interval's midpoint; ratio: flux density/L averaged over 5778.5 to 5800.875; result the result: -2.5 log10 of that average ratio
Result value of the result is 0.02 mag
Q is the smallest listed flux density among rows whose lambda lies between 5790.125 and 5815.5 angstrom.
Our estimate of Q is 81.05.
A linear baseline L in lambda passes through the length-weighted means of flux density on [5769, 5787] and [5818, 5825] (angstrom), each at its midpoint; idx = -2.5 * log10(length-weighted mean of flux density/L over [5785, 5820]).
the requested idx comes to 0.021 mag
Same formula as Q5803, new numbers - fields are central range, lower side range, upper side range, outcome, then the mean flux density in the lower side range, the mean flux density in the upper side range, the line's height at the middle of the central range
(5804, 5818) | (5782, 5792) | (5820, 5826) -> 0.4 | 87.7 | 94.4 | 92.2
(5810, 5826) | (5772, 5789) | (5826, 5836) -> -0.3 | 88.6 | 90.4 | 89.9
